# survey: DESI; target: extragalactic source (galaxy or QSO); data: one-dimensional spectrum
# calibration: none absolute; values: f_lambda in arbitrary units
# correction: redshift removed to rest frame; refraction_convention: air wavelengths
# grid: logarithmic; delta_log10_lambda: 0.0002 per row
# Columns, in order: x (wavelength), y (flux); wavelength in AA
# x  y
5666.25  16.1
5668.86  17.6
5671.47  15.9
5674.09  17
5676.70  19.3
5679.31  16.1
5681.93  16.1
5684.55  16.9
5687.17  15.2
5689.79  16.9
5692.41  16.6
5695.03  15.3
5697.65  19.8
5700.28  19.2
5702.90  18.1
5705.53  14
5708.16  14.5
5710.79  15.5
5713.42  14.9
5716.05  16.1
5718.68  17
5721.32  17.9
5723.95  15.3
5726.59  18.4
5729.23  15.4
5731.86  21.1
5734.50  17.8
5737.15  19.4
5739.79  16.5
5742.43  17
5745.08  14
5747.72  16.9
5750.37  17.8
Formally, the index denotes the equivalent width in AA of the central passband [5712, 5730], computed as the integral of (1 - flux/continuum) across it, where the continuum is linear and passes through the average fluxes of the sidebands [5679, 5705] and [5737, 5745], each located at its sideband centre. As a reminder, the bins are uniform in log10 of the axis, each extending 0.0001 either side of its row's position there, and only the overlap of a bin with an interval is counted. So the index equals 0.4 AA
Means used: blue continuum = 17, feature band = 16.5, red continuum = 16.8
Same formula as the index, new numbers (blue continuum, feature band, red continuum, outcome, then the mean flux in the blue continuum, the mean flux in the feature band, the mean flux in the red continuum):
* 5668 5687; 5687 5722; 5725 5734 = 2.03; 16.9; 16.5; 18.2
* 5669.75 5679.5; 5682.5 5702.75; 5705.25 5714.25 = -1.54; 17.2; 17.1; 14.8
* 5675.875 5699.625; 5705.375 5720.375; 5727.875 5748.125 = 1.41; 16.9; 15.5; 17.3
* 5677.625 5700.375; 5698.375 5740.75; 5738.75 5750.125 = -1.25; 16.8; 17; 16.3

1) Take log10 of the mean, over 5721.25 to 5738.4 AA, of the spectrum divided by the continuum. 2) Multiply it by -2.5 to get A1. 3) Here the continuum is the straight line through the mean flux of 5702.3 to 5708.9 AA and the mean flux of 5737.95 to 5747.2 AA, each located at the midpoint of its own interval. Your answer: -0.131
